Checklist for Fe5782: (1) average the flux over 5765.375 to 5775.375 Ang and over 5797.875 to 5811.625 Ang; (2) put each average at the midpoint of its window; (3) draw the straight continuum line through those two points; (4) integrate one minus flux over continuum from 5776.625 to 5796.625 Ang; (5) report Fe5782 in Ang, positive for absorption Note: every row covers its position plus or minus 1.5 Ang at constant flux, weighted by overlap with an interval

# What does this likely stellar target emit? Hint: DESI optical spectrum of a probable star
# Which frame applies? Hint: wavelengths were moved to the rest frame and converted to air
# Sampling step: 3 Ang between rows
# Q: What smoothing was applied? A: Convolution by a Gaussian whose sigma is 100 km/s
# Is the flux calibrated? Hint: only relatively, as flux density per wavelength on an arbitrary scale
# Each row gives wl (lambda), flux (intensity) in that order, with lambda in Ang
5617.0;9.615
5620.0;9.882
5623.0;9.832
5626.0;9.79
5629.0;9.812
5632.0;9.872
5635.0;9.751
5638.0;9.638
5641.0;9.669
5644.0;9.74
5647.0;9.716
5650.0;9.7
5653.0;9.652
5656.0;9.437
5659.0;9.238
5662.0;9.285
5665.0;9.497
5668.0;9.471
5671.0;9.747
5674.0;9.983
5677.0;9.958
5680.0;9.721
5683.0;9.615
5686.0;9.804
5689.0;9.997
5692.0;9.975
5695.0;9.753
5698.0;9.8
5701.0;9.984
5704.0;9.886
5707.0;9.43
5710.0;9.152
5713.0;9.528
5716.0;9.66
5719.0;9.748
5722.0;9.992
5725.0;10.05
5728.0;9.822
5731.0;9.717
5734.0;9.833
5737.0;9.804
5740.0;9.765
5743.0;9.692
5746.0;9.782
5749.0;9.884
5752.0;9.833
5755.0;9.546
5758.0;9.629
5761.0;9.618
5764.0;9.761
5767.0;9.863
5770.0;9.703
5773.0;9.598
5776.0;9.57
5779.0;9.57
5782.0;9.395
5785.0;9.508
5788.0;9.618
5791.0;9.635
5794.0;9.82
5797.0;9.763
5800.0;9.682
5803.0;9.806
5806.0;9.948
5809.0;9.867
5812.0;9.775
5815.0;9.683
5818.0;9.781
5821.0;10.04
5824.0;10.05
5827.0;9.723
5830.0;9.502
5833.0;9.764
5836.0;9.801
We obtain 0.3 Ang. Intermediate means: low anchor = 9.71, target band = 9.6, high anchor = 9.82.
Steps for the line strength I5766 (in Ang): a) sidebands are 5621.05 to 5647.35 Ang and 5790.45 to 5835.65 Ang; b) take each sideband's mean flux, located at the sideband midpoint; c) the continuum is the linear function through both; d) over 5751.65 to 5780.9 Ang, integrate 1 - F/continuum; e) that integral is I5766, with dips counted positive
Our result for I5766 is 0.4 Ang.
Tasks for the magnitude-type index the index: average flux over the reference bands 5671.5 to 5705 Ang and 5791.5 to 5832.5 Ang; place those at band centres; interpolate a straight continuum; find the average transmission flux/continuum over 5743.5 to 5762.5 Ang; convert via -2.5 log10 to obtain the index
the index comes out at 0.01 mag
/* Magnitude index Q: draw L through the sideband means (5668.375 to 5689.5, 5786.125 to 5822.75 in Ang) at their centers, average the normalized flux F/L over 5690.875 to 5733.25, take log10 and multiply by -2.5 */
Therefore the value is 0.01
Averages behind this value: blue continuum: 9.81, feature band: 9.75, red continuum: 9.78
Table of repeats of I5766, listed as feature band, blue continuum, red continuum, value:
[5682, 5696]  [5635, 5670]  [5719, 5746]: -0.23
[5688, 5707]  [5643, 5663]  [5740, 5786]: -0.53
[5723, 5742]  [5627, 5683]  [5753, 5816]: -0.31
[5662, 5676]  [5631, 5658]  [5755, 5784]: 0.03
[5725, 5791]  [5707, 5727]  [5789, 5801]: 0.00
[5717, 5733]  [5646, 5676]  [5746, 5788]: -0.39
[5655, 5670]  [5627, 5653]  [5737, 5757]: 0.53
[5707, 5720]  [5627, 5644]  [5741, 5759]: 0.31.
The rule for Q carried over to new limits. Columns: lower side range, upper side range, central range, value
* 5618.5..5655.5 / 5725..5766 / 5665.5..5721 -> 0.00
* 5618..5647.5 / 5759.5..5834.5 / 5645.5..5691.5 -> 0.01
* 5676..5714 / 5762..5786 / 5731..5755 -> -0.01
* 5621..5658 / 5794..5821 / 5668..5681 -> -0.01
